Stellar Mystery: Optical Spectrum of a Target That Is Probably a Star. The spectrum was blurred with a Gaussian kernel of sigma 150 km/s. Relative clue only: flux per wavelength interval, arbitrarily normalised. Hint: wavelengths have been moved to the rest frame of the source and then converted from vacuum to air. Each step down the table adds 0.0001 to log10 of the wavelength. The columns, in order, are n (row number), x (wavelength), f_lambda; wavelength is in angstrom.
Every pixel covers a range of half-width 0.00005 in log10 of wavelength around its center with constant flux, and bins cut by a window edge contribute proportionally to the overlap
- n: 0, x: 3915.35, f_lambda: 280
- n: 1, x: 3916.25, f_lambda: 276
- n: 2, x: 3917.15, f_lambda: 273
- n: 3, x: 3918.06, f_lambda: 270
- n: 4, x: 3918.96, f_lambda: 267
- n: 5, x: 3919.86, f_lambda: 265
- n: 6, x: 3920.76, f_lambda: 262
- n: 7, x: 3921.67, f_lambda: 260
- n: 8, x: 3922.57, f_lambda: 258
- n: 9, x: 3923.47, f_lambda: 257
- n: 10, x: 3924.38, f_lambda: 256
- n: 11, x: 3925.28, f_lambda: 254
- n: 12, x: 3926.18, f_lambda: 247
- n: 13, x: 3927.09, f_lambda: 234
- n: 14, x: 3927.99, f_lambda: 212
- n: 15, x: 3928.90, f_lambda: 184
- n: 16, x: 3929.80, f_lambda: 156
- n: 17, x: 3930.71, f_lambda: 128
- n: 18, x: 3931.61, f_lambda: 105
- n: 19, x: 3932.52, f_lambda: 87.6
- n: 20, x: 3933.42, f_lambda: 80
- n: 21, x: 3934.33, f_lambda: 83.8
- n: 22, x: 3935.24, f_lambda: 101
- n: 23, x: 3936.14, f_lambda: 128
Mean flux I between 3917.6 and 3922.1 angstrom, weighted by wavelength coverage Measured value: 264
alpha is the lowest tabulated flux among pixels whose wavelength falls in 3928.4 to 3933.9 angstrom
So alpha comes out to 80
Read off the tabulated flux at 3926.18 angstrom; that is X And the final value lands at 247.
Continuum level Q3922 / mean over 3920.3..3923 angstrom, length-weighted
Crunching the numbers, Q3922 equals 260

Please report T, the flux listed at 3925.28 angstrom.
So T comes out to 254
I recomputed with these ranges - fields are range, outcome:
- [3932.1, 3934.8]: 83.8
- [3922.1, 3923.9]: 258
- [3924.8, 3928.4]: 238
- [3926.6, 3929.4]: 209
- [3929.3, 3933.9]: 112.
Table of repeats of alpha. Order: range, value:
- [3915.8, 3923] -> 258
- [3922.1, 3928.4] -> 212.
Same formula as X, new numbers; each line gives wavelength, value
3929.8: 156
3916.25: 276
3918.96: 267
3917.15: 273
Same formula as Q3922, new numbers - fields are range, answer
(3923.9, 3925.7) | 255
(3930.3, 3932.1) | 116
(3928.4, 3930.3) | 169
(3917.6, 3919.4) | 268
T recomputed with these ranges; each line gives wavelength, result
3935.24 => 101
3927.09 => 234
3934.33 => 83.8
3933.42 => 80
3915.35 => 280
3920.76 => 262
